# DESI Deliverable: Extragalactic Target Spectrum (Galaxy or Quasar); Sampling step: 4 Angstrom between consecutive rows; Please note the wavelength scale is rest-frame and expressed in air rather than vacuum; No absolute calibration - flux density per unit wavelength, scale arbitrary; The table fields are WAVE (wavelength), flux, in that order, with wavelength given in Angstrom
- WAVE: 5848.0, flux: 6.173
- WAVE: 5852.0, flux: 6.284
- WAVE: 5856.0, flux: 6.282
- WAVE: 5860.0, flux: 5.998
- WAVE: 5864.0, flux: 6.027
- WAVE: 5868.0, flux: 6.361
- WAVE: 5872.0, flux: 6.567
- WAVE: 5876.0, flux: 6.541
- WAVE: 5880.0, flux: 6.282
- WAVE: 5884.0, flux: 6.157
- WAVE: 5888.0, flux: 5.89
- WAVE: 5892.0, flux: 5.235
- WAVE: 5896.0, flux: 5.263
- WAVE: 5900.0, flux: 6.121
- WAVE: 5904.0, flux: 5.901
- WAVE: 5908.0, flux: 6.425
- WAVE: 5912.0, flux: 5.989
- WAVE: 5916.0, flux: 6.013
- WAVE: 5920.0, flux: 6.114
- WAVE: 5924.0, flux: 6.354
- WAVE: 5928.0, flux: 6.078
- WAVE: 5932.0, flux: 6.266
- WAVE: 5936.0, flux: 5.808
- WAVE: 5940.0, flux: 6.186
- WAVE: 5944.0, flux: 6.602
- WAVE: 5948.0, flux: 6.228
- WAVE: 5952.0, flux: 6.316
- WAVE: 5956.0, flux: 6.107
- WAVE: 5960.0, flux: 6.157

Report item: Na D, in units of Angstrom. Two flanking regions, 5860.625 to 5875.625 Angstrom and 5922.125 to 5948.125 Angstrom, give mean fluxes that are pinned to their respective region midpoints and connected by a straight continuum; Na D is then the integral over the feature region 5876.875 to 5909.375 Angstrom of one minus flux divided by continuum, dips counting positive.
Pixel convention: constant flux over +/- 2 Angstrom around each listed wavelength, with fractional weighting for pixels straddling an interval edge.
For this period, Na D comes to 1.8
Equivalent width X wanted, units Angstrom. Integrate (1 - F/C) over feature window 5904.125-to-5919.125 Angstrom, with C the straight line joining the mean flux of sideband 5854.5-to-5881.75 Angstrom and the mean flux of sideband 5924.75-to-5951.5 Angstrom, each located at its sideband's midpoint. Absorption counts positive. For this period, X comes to 0.32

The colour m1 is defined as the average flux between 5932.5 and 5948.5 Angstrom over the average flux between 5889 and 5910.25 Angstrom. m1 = 1.07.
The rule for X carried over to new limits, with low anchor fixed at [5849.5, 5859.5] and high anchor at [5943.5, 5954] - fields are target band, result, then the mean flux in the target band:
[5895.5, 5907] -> 0.75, 5.88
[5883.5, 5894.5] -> 1.04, 5.68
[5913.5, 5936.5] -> 0.72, 6.12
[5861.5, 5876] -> -0.20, 6.34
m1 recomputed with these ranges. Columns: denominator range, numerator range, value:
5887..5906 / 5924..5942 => 1.08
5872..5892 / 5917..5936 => 1.00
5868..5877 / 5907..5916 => 0.94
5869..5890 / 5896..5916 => 0.96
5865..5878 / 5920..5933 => 0.96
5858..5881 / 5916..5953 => 0.99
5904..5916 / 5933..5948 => 1.01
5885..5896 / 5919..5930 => 1.11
